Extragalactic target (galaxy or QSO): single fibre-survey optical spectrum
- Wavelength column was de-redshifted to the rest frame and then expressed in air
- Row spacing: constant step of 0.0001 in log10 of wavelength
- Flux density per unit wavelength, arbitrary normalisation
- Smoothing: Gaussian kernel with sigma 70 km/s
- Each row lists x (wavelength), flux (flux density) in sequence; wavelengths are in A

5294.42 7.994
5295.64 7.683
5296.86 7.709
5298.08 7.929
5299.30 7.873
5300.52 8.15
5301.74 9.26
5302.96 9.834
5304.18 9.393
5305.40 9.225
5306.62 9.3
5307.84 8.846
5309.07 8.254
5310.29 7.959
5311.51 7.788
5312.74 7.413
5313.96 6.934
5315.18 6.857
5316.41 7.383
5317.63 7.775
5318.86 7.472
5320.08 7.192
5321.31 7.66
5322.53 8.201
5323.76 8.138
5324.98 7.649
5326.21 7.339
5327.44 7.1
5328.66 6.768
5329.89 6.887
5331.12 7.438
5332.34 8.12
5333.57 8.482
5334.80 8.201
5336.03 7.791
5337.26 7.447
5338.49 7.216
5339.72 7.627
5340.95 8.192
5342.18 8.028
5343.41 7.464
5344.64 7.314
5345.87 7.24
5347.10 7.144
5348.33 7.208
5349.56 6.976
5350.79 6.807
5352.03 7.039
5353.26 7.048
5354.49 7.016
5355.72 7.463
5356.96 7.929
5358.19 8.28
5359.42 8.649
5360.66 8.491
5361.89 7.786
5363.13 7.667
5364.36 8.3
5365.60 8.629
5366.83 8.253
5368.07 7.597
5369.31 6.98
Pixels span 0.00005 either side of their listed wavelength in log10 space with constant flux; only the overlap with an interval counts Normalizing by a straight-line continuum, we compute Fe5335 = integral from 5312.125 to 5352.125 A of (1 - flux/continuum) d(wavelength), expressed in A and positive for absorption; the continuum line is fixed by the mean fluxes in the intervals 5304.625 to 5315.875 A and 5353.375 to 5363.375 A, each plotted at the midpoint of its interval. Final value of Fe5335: 2.6 A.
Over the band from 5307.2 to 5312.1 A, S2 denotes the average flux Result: 8.22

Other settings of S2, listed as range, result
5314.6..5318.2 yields 7.33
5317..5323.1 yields 7.66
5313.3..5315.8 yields 6.91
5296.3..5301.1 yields 7.92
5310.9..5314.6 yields 7.38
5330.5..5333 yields 7.8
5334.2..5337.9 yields 7.8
